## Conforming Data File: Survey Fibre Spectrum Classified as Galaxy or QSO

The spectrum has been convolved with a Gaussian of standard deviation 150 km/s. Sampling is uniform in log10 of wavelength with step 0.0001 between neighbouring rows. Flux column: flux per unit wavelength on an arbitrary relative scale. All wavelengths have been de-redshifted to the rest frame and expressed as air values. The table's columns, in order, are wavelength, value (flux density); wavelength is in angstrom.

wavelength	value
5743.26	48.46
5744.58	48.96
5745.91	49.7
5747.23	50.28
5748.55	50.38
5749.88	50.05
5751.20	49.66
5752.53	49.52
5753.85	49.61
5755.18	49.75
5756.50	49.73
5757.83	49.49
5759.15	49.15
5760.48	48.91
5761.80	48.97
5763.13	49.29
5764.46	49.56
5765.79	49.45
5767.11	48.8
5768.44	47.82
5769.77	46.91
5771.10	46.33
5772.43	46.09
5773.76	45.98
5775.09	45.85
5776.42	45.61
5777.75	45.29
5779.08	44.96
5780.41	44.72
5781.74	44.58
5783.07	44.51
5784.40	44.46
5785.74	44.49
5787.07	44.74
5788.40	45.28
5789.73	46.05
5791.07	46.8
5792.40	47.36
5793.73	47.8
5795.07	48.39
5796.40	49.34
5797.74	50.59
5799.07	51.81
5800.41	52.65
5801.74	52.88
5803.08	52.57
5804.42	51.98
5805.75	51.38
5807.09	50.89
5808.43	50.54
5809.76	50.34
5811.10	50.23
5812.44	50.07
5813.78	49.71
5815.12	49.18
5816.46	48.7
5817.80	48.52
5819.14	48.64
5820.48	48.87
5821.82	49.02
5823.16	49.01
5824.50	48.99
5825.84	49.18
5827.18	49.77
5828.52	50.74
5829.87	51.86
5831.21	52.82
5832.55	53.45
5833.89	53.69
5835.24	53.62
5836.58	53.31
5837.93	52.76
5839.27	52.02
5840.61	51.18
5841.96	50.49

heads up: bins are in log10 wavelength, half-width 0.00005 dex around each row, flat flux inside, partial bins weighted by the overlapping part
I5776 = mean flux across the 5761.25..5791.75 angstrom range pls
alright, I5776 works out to 46.4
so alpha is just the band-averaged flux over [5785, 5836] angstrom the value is 49.8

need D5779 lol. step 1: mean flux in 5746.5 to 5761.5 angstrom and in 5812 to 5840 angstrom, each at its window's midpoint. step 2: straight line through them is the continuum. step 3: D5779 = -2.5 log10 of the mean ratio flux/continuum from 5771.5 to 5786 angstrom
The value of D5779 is 0.11 mag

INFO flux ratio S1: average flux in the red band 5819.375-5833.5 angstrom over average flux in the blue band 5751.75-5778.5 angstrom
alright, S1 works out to 1.05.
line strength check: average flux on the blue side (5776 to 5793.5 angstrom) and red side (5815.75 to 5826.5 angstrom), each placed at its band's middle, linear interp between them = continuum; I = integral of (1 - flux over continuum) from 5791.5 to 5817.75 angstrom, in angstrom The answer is -1.7 angstrom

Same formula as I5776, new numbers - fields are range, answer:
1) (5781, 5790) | 44.8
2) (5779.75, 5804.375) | 47.8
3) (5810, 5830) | 49.4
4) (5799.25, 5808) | 52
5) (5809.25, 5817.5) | 49.6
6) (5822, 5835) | 51.1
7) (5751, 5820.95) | 48.4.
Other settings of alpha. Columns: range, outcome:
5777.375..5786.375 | 44.7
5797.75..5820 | 50.6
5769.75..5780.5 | 45.7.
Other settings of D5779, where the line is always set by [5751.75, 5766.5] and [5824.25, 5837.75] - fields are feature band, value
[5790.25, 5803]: 0.02 mag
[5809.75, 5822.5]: 0.05 mag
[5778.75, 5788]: 0.13 mag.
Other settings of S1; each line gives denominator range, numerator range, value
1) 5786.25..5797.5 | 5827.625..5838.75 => 1.12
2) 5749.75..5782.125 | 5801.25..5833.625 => 1.05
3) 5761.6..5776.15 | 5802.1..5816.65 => 1.06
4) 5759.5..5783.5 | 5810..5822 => 1.05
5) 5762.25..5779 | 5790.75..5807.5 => 1.07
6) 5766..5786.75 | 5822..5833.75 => 1.11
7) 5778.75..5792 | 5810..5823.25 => 1.09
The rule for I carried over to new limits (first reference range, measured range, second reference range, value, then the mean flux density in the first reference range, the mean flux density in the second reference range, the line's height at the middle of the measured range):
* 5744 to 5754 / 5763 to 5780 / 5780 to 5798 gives 0.3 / 49.8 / 46.3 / 47.8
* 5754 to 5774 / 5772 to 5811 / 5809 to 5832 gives 1.0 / 48.5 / 49.8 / 49.1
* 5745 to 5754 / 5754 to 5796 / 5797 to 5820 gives 2.6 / 49.9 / 50.6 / 50.2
